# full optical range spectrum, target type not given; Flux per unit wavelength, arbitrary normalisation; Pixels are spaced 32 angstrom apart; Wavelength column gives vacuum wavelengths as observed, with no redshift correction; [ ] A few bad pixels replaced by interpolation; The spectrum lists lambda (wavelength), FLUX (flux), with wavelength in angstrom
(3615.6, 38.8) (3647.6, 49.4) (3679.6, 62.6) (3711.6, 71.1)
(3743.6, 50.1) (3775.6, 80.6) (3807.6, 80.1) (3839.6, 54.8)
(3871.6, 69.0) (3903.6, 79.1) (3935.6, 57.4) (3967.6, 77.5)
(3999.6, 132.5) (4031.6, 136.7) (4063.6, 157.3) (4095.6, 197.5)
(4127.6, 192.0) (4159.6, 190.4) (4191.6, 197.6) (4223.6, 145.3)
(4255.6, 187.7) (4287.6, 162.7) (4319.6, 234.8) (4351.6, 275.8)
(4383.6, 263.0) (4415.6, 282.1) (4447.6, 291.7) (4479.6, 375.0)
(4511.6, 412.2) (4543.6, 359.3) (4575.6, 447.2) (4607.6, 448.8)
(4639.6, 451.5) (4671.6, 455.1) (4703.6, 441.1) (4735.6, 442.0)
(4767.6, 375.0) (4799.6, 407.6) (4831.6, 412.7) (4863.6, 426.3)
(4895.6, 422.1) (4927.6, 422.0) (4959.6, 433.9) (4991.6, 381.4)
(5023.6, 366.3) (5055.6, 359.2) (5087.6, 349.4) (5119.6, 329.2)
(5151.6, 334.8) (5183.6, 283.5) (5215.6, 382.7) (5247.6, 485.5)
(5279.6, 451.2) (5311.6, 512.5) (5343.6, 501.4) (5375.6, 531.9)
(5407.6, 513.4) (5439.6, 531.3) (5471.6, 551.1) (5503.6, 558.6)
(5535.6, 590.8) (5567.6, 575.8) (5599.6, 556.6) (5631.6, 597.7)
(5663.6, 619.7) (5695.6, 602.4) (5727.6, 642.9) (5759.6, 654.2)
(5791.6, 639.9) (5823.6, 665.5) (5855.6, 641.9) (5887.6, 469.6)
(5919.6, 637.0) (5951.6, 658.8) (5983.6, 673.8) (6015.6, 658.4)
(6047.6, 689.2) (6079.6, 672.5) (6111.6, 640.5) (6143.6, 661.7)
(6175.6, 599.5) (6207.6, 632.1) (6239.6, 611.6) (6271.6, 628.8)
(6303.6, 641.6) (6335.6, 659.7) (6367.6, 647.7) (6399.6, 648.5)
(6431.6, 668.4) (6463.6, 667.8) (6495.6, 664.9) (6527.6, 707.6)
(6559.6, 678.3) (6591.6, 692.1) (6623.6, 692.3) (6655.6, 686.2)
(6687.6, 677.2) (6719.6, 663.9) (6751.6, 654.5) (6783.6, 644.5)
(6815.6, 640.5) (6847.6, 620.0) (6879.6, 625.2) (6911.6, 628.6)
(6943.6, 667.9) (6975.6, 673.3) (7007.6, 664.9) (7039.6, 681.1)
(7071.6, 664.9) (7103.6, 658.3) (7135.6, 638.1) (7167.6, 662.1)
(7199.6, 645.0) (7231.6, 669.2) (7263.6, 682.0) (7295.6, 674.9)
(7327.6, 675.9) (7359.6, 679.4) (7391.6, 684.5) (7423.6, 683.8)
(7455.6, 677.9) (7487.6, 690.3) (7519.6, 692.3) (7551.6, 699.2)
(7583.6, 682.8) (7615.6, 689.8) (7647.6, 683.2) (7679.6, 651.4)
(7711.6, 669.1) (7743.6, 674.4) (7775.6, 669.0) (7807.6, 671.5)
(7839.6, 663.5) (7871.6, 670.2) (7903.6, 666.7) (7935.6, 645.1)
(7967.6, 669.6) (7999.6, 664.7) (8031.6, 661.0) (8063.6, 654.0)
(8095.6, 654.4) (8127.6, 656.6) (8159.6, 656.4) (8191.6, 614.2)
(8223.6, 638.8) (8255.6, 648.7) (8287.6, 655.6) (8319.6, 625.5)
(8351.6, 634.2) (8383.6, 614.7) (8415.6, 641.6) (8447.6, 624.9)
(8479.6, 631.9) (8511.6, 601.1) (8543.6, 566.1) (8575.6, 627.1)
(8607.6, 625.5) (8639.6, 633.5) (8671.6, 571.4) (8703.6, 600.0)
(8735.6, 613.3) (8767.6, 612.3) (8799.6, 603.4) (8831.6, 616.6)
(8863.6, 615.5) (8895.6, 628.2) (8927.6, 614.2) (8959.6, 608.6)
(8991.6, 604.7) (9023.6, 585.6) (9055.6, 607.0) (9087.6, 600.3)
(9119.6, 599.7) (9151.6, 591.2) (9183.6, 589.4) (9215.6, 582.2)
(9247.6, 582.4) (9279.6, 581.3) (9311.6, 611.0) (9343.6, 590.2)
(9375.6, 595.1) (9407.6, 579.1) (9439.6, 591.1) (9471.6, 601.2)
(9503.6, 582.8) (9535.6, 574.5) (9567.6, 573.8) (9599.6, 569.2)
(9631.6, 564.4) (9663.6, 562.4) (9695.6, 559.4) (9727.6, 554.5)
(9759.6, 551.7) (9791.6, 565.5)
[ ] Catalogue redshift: 0.00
